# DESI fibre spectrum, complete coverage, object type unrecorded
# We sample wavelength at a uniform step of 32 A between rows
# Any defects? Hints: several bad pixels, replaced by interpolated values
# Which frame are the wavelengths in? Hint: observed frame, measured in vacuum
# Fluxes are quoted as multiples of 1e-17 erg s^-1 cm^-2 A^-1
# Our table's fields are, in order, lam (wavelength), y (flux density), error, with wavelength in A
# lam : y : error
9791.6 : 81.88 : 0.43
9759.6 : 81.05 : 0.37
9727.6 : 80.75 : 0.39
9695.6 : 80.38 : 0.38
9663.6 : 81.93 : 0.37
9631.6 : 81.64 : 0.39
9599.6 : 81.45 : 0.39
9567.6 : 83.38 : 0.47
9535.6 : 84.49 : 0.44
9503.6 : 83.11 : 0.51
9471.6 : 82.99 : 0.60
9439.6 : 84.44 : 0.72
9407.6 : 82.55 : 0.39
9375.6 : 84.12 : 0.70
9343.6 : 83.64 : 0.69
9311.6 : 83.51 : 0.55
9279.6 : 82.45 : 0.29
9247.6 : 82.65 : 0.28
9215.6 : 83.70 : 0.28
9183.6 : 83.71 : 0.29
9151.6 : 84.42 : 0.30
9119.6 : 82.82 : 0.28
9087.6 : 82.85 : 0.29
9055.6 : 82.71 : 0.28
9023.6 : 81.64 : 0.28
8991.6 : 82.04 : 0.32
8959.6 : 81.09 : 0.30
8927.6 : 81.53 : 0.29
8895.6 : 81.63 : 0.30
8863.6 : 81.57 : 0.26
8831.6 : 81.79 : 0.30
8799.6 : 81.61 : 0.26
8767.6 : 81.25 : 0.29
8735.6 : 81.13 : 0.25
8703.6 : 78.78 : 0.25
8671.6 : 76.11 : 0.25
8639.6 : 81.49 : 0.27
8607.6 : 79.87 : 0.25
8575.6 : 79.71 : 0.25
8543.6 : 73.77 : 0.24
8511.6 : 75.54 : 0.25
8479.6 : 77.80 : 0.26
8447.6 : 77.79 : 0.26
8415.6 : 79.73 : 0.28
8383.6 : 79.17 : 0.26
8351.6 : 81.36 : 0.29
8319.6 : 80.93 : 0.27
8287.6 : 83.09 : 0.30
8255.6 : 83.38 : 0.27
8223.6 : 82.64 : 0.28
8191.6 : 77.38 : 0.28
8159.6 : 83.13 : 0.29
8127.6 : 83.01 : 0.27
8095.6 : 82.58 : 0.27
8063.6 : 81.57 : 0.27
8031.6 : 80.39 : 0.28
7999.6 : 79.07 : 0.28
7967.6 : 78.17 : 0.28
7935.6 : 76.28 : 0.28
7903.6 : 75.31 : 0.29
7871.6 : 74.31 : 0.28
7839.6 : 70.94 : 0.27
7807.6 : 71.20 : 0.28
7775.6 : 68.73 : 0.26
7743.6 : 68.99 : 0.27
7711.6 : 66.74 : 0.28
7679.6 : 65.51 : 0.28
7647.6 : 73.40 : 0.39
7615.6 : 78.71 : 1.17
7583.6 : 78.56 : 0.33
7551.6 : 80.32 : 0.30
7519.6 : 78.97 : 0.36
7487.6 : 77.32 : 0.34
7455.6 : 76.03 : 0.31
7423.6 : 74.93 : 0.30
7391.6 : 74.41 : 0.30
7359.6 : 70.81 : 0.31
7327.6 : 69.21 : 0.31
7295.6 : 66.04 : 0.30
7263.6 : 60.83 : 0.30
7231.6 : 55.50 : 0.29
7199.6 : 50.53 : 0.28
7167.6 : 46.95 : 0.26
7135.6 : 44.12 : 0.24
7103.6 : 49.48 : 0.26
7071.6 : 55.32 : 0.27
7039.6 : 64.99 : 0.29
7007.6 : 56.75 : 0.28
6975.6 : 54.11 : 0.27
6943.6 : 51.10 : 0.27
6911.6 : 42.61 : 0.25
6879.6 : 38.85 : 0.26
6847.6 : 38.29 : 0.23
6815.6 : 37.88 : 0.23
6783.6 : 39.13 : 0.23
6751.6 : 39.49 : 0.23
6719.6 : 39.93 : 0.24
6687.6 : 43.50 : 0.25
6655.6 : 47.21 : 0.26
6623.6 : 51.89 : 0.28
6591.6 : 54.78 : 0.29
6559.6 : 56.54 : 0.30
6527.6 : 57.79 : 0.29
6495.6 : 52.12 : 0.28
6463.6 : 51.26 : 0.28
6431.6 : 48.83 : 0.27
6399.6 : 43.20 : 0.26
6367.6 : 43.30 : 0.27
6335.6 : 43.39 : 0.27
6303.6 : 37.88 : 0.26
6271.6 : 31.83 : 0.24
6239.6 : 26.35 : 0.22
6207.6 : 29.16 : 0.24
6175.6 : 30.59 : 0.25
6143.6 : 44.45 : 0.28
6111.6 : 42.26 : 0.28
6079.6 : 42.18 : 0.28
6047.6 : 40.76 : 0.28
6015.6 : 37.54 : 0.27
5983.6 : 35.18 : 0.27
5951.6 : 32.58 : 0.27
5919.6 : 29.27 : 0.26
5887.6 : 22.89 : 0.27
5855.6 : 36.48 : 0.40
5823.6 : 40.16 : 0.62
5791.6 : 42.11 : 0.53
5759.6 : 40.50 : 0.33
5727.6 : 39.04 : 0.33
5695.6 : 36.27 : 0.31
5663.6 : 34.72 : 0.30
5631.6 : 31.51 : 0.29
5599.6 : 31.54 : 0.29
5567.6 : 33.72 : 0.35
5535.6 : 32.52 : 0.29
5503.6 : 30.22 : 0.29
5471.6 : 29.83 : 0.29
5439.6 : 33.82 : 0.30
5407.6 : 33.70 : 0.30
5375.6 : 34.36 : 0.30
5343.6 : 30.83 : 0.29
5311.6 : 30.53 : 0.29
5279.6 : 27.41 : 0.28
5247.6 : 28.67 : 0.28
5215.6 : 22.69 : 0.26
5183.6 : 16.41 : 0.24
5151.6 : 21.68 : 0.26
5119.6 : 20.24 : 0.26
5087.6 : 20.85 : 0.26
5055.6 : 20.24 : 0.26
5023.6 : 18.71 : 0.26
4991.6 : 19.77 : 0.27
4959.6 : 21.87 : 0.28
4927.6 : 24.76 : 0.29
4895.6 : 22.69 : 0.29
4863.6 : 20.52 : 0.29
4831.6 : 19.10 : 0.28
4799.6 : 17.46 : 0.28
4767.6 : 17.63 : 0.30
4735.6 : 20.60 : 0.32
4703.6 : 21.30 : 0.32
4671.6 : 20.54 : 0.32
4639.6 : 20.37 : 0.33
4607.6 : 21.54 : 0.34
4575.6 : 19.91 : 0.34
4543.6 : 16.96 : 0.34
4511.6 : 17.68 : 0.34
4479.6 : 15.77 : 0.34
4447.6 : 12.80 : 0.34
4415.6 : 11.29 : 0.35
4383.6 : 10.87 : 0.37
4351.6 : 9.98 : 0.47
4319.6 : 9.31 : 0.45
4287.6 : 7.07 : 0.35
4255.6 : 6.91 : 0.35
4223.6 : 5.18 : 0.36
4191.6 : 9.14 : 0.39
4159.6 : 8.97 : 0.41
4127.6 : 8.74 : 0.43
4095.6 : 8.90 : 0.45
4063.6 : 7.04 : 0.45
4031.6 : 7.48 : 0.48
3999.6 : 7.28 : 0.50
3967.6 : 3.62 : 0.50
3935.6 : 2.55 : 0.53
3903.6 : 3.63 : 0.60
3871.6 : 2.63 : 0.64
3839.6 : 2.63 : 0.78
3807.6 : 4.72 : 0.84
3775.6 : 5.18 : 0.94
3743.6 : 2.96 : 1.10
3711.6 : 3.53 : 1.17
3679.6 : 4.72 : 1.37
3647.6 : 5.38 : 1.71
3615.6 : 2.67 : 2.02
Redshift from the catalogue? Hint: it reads 0.000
